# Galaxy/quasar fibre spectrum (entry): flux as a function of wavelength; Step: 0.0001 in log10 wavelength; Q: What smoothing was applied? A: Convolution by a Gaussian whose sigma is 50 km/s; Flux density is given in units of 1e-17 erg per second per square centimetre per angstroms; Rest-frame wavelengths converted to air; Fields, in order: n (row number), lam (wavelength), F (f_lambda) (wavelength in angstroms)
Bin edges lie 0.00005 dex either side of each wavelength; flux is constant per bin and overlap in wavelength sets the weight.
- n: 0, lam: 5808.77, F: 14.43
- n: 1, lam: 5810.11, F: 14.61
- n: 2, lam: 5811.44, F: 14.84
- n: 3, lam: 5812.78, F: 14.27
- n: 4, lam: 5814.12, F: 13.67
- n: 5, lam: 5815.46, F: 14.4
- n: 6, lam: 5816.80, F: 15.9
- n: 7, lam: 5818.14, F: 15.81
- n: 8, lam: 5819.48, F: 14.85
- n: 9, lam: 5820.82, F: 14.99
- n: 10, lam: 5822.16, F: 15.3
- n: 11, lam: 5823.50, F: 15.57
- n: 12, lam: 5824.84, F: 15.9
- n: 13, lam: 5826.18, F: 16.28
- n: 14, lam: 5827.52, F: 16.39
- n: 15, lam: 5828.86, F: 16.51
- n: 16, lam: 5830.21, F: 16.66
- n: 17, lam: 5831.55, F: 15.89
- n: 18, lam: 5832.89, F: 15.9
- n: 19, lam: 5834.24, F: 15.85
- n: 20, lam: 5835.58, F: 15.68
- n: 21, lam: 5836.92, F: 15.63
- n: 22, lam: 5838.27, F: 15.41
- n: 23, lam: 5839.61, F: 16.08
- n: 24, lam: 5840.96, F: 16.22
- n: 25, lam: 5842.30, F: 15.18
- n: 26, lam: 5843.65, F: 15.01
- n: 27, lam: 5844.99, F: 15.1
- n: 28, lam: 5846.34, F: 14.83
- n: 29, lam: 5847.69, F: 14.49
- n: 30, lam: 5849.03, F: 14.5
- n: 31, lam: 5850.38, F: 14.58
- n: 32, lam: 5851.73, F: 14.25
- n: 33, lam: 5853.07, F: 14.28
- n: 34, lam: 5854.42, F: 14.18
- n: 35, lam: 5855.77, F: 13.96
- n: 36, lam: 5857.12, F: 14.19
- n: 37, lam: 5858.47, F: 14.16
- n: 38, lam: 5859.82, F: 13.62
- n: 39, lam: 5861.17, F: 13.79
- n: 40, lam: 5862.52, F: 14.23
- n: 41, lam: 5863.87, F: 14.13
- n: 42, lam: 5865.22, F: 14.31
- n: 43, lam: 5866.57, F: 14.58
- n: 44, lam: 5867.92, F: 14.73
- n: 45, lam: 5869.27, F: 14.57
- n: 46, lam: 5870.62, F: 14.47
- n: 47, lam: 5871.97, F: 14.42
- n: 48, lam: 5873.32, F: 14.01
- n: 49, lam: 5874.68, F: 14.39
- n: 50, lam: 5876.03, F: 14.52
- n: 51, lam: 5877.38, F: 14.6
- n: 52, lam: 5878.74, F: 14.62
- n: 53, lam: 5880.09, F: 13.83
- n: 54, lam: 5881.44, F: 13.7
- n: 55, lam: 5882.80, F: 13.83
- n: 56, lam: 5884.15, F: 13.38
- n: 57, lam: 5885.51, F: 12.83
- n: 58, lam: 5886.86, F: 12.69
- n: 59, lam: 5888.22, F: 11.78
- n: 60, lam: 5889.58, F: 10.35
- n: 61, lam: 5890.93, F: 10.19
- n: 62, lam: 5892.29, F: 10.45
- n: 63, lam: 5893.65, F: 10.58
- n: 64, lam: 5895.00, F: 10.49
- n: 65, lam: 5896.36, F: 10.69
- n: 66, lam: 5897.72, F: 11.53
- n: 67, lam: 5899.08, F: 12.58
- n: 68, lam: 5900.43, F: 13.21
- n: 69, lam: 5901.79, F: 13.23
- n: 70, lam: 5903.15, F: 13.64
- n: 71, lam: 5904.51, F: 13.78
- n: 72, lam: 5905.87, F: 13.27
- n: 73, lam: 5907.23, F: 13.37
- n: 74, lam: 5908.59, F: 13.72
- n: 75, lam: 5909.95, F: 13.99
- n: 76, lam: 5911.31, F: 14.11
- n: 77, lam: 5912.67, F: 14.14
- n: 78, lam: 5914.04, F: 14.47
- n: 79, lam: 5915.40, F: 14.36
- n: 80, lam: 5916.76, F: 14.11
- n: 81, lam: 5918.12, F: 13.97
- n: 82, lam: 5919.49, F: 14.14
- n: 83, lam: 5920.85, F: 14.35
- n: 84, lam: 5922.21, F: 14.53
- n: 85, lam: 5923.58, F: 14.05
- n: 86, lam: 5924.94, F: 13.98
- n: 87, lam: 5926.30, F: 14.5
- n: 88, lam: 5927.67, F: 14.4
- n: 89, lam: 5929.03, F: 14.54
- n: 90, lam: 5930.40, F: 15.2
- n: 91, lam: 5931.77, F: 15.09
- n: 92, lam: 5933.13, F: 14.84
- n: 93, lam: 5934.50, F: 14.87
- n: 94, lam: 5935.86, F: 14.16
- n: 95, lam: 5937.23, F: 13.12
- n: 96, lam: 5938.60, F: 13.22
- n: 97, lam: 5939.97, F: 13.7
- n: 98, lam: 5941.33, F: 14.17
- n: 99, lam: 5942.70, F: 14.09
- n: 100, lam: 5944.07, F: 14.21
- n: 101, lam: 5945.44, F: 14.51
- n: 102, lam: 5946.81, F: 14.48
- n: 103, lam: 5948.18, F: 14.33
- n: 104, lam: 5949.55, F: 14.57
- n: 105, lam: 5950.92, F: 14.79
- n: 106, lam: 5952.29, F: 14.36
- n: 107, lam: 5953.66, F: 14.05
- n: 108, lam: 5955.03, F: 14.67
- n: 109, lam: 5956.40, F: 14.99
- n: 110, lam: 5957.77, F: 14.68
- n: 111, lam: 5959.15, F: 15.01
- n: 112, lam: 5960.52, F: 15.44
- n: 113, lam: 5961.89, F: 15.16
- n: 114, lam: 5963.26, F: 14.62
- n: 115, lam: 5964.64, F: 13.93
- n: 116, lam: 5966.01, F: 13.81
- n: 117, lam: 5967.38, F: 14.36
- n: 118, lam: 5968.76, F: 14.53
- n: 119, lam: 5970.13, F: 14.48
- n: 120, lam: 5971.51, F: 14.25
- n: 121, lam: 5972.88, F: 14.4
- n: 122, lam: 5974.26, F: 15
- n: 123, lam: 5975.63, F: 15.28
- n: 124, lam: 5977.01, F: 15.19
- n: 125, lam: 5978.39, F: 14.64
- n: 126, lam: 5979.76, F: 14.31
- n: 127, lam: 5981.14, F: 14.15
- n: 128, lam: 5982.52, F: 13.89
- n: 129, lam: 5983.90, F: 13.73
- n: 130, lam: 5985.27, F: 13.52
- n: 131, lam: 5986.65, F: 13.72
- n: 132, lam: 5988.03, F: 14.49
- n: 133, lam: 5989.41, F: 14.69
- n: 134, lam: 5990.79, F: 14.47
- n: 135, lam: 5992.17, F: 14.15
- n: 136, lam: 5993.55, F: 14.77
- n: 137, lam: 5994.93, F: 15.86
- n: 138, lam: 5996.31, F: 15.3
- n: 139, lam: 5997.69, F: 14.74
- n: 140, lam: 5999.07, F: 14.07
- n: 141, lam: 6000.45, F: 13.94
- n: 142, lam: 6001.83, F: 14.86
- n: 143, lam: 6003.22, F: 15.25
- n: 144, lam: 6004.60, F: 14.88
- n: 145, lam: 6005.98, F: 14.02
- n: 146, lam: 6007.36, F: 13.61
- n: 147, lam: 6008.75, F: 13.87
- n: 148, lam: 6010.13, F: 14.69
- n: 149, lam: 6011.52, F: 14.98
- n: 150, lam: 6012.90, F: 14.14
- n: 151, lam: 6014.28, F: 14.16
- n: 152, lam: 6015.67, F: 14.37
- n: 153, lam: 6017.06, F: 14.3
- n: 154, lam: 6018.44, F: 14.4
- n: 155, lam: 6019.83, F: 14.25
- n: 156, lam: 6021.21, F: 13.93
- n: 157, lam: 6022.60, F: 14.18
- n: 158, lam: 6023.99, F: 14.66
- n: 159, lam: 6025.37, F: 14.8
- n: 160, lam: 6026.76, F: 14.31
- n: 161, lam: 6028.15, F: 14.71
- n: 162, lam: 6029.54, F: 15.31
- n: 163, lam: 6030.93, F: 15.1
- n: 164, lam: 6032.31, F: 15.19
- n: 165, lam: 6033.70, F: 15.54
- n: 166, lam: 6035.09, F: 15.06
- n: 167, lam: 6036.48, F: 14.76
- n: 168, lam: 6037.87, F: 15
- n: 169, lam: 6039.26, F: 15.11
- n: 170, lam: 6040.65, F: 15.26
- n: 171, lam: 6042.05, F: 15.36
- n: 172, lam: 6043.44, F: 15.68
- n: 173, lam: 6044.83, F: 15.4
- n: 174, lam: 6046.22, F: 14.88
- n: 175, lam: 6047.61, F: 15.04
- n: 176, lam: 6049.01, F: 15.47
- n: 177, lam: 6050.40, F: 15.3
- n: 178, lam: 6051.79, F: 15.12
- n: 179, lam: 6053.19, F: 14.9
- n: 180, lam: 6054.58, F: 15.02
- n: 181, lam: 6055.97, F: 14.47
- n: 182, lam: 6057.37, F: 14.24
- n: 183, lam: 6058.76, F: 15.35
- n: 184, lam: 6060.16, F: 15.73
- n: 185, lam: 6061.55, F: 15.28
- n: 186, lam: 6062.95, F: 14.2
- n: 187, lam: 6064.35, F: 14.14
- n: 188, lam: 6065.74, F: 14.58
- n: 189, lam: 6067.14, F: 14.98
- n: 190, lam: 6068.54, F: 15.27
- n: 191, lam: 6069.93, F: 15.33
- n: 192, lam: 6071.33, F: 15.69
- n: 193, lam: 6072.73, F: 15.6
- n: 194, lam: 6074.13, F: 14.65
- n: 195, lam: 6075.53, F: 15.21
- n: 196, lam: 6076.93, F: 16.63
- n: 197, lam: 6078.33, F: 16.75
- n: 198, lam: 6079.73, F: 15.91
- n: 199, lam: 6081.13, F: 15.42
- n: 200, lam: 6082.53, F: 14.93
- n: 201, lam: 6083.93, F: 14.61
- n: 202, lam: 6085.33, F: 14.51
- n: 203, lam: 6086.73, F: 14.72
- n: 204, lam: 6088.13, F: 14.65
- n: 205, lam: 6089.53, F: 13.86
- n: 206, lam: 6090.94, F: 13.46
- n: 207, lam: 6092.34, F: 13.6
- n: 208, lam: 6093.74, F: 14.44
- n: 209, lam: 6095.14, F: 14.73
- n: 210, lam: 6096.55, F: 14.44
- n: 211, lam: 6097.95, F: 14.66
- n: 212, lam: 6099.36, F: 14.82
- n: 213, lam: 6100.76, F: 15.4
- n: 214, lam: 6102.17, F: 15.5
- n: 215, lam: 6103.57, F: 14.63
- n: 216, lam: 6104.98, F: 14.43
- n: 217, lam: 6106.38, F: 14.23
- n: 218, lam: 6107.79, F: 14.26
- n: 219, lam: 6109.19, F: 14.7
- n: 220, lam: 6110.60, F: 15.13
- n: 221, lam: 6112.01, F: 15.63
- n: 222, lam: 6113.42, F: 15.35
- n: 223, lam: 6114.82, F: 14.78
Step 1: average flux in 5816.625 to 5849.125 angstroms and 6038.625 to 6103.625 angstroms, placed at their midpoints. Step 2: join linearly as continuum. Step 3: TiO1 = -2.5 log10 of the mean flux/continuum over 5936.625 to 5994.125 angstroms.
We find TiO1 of 0.07 mag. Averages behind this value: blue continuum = 15.6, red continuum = 15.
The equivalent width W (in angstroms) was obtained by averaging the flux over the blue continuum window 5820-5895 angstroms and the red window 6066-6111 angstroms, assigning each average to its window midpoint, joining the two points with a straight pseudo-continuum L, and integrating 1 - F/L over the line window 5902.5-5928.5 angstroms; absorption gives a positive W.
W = 0.8 angstroms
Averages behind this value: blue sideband 14.4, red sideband 14.9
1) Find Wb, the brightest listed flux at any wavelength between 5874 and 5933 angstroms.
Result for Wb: 15.2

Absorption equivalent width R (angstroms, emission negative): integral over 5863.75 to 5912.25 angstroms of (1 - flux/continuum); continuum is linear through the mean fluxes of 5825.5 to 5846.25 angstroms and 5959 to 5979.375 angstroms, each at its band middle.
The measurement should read 6.9 angstroms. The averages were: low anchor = 15.8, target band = 13.2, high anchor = 14.7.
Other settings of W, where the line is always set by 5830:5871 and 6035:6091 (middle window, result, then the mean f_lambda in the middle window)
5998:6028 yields 1.3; 14.4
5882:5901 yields 4.0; 11.8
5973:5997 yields 0.7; 14.5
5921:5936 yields 0.4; 14.6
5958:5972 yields 0.4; 14.6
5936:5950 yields 0.8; 14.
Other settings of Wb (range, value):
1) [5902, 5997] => 15.86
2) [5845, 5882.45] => 14.83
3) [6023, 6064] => 15.73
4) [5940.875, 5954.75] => 14.79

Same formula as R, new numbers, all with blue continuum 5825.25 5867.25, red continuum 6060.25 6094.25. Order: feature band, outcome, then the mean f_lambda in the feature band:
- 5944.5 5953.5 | 0.3 angstroms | 14.5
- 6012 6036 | 0.6 angstroms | 14.6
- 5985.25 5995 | 0.4 angstroms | 14.4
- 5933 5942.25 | 0.6 angstroms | 14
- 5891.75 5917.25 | 3.5 angstroms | 12.9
